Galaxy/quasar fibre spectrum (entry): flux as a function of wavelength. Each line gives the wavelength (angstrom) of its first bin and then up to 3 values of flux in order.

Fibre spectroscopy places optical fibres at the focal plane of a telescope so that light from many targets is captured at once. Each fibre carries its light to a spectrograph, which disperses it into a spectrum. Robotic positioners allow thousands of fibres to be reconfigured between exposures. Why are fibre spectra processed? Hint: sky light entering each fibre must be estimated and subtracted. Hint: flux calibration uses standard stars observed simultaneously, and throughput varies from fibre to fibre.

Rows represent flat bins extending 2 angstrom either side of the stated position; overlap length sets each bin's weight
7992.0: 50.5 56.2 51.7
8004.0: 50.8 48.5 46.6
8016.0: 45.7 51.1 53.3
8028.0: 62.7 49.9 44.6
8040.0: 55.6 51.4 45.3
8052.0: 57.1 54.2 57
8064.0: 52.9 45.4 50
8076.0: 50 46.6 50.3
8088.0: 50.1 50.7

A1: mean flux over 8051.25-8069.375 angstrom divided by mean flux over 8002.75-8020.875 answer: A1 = 1.10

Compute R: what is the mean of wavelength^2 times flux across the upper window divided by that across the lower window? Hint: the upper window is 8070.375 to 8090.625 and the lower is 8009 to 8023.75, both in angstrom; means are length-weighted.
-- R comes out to 1.04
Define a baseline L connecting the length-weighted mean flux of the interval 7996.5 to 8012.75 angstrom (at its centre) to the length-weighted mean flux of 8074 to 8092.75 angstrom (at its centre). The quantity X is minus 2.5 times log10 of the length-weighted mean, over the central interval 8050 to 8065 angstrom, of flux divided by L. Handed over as -0.12 mag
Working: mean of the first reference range 50.2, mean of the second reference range 49.5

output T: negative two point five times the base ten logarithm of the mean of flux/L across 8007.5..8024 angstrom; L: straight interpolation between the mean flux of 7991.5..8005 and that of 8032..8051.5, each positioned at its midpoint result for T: 0.064 mag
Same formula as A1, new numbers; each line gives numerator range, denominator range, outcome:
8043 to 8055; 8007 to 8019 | 1.09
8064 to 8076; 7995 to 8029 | 0.95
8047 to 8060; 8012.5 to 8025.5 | 1.08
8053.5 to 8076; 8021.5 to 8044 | 0.98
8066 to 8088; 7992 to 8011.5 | 0.95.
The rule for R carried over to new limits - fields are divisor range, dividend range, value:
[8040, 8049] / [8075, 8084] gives 0.97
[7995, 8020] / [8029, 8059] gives 1.05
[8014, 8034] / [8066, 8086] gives 0.93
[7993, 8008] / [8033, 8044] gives 0.97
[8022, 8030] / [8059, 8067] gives 0.93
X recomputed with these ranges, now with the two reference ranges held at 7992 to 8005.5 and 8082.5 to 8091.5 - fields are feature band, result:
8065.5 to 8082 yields 0.05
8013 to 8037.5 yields 0.02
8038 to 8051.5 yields 0.00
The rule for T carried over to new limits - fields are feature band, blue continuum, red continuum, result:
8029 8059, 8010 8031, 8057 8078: -0.005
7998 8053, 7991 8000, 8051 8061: 0.076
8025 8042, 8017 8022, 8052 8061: -0.022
